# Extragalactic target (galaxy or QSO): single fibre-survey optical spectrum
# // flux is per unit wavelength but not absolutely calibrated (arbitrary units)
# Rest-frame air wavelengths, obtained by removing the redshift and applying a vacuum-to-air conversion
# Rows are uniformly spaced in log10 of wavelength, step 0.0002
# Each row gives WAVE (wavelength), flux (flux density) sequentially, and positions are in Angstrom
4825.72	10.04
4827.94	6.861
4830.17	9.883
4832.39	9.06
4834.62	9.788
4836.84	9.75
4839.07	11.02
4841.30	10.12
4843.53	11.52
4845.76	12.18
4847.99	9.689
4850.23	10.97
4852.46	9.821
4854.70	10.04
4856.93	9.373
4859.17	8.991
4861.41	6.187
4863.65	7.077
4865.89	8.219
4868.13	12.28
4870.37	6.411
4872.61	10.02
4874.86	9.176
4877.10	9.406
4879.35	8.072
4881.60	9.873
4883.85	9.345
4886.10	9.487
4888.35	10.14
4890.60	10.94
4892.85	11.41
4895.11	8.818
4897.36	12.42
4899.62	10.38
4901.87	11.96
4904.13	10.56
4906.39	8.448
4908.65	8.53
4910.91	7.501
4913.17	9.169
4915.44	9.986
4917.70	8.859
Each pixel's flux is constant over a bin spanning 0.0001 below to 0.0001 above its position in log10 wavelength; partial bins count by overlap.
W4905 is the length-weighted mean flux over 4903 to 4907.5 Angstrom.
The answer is 9.5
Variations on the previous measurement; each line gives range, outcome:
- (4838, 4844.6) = 10.9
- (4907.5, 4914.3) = 8.4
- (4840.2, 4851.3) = 10.9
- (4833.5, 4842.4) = 10.2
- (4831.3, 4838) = 9.55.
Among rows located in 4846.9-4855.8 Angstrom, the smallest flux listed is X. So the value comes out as 9.689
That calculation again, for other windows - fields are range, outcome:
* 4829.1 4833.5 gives 9.06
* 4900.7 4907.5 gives 8.448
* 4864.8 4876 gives 6.411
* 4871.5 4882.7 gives 8.072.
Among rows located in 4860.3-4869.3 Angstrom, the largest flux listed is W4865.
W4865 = 12.28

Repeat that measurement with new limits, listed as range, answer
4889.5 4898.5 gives 12.42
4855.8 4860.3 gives 9.373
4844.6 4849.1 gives 12.18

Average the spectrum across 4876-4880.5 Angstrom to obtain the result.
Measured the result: 8.73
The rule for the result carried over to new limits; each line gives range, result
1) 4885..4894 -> 10.5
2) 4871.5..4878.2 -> 9.53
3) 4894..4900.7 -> 10.5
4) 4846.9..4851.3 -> 10.3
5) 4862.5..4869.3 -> 9.16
